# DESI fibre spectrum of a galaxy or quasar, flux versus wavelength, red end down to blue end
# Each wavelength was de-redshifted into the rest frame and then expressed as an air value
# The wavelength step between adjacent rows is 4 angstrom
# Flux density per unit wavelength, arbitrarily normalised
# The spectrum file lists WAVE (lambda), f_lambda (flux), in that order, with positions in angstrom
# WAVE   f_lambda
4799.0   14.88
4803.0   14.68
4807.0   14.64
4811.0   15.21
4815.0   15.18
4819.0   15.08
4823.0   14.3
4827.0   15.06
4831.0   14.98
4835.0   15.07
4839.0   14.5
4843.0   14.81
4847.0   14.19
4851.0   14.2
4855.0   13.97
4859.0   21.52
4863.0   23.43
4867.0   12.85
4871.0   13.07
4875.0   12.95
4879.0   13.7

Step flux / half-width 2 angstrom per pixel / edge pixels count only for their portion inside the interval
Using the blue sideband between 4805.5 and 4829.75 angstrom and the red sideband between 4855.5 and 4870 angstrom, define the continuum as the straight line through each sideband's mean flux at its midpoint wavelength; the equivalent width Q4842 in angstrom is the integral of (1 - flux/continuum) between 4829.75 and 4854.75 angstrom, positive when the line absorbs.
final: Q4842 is 3.2 angstrom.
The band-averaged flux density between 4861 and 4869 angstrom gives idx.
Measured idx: 18.1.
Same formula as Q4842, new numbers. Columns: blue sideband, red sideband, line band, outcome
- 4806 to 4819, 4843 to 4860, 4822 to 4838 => 0.4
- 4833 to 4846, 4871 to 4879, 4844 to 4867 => -4.9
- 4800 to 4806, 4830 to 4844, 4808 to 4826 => -0.2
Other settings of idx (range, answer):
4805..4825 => 14.9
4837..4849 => 14.5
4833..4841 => 14.8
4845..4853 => 14.2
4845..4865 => 17.5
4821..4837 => 14.9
